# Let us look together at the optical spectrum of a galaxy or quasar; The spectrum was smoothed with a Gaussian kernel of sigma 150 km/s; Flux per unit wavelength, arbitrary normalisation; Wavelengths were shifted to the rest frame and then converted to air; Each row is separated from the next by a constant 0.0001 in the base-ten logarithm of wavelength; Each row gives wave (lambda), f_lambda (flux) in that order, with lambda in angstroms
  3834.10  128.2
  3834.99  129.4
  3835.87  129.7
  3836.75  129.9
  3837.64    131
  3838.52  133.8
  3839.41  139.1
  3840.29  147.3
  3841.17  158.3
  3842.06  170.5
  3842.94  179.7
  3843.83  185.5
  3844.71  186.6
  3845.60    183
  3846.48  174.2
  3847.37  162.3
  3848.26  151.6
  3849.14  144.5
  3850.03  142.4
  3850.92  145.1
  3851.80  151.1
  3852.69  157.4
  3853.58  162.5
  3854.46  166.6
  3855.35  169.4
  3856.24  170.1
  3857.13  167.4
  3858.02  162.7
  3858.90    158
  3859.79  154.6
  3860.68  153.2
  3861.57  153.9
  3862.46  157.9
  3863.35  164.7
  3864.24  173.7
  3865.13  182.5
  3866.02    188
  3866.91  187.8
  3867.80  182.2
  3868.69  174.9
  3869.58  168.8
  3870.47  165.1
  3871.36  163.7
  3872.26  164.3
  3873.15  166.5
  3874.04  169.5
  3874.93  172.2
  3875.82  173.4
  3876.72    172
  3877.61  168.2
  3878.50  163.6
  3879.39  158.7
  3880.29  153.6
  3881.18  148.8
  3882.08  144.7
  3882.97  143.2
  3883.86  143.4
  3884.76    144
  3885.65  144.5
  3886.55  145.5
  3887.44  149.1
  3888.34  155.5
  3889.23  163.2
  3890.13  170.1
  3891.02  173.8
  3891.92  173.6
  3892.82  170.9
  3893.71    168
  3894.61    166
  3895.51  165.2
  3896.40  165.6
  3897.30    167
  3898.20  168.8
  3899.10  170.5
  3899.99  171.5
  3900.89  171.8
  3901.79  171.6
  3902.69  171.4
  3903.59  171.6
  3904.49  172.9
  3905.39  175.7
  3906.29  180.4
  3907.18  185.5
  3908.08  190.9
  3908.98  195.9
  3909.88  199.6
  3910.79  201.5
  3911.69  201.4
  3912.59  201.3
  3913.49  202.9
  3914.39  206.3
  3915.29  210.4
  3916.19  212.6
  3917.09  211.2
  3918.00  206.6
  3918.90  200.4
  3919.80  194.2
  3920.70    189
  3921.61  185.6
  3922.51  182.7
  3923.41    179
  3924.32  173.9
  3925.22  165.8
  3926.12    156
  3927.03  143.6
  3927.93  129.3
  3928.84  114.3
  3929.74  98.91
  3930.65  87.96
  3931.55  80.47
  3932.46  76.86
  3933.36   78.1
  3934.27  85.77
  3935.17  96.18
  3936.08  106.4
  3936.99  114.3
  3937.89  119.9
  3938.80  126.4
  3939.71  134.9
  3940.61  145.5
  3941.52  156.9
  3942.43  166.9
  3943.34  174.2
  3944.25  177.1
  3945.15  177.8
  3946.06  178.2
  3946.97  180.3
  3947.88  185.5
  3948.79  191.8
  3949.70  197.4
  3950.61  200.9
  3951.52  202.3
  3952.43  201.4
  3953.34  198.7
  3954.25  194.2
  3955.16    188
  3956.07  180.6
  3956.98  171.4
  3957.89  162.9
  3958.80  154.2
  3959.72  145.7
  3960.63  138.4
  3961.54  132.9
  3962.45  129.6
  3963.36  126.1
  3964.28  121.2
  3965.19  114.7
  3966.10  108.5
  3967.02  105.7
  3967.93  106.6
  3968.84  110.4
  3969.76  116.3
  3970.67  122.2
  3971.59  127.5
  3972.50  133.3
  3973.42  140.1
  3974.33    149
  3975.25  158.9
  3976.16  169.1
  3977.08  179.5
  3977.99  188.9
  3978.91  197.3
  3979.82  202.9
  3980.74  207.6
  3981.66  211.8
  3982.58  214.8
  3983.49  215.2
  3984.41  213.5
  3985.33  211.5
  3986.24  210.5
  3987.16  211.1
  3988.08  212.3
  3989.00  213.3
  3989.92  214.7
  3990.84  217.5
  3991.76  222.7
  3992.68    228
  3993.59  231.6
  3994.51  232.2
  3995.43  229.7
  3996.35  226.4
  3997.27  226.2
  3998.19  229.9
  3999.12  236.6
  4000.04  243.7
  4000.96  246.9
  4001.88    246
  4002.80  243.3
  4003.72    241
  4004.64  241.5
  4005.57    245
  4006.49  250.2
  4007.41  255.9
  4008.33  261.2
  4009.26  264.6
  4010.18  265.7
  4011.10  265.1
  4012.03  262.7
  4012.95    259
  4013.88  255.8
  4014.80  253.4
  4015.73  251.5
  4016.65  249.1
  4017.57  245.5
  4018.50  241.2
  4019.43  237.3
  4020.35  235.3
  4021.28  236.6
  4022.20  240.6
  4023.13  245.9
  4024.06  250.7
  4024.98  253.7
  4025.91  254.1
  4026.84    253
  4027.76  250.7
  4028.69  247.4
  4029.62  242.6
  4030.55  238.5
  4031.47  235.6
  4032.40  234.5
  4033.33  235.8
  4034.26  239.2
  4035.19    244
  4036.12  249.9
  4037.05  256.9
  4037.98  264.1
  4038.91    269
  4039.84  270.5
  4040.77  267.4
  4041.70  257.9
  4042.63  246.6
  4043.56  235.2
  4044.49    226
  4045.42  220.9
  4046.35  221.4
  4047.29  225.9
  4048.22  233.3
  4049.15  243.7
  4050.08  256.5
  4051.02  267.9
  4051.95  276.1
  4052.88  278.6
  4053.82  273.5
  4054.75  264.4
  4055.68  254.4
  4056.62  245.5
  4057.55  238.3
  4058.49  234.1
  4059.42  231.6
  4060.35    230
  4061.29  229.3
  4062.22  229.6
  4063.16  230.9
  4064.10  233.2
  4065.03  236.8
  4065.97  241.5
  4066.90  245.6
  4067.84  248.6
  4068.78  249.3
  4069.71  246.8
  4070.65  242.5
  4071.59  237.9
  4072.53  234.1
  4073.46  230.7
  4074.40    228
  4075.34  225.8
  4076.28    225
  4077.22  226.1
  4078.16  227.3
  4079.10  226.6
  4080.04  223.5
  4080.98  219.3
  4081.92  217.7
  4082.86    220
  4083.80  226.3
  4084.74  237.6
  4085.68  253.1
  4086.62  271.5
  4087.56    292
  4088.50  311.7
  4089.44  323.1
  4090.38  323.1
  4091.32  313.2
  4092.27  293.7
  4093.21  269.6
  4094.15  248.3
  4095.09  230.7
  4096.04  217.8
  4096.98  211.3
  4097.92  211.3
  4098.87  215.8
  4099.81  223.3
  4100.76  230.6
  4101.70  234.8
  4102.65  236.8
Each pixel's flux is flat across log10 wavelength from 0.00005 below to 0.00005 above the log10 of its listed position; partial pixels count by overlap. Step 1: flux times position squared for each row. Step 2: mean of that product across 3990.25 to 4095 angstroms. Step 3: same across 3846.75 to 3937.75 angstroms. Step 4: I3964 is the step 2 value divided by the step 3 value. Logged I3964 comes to 1.6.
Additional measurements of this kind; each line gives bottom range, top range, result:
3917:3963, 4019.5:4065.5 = 1.66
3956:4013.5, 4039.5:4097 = 1.31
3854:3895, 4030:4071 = 1.64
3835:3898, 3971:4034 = 1.51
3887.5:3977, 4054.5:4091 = 1.64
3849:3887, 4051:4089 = 1.66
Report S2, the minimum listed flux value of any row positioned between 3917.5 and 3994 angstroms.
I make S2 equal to 76.86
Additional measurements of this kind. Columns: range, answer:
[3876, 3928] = 129.3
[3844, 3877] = 142.4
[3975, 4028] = 158.9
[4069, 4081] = 219.3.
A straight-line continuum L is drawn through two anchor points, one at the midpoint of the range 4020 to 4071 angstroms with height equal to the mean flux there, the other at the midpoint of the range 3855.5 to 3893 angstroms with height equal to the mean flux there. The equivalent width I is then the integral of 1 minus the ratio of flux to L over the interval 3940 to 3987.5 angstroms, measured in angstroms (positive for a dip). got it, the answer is 9.0 angstroms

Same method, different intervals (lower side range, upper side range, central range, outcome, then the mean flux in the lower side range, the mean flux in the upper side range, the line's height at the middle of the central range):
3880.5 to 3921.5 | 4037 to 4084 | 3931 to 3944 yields 4.9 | 176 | 241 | 191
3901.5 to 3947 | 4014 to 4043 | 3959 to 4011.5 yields 4.9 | 161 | 248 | 212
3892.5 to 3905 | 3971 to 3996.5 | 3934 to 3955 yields 2.6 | 169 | 198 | 185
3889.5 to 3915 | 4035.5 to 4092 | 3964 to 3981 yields 5.3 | 180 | 248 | 209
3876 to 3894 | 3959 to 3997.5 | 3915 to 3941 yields 3.3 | 158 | 175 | 166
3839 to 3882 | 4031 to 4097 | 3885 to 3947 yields 8.1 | 165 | 247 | 187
